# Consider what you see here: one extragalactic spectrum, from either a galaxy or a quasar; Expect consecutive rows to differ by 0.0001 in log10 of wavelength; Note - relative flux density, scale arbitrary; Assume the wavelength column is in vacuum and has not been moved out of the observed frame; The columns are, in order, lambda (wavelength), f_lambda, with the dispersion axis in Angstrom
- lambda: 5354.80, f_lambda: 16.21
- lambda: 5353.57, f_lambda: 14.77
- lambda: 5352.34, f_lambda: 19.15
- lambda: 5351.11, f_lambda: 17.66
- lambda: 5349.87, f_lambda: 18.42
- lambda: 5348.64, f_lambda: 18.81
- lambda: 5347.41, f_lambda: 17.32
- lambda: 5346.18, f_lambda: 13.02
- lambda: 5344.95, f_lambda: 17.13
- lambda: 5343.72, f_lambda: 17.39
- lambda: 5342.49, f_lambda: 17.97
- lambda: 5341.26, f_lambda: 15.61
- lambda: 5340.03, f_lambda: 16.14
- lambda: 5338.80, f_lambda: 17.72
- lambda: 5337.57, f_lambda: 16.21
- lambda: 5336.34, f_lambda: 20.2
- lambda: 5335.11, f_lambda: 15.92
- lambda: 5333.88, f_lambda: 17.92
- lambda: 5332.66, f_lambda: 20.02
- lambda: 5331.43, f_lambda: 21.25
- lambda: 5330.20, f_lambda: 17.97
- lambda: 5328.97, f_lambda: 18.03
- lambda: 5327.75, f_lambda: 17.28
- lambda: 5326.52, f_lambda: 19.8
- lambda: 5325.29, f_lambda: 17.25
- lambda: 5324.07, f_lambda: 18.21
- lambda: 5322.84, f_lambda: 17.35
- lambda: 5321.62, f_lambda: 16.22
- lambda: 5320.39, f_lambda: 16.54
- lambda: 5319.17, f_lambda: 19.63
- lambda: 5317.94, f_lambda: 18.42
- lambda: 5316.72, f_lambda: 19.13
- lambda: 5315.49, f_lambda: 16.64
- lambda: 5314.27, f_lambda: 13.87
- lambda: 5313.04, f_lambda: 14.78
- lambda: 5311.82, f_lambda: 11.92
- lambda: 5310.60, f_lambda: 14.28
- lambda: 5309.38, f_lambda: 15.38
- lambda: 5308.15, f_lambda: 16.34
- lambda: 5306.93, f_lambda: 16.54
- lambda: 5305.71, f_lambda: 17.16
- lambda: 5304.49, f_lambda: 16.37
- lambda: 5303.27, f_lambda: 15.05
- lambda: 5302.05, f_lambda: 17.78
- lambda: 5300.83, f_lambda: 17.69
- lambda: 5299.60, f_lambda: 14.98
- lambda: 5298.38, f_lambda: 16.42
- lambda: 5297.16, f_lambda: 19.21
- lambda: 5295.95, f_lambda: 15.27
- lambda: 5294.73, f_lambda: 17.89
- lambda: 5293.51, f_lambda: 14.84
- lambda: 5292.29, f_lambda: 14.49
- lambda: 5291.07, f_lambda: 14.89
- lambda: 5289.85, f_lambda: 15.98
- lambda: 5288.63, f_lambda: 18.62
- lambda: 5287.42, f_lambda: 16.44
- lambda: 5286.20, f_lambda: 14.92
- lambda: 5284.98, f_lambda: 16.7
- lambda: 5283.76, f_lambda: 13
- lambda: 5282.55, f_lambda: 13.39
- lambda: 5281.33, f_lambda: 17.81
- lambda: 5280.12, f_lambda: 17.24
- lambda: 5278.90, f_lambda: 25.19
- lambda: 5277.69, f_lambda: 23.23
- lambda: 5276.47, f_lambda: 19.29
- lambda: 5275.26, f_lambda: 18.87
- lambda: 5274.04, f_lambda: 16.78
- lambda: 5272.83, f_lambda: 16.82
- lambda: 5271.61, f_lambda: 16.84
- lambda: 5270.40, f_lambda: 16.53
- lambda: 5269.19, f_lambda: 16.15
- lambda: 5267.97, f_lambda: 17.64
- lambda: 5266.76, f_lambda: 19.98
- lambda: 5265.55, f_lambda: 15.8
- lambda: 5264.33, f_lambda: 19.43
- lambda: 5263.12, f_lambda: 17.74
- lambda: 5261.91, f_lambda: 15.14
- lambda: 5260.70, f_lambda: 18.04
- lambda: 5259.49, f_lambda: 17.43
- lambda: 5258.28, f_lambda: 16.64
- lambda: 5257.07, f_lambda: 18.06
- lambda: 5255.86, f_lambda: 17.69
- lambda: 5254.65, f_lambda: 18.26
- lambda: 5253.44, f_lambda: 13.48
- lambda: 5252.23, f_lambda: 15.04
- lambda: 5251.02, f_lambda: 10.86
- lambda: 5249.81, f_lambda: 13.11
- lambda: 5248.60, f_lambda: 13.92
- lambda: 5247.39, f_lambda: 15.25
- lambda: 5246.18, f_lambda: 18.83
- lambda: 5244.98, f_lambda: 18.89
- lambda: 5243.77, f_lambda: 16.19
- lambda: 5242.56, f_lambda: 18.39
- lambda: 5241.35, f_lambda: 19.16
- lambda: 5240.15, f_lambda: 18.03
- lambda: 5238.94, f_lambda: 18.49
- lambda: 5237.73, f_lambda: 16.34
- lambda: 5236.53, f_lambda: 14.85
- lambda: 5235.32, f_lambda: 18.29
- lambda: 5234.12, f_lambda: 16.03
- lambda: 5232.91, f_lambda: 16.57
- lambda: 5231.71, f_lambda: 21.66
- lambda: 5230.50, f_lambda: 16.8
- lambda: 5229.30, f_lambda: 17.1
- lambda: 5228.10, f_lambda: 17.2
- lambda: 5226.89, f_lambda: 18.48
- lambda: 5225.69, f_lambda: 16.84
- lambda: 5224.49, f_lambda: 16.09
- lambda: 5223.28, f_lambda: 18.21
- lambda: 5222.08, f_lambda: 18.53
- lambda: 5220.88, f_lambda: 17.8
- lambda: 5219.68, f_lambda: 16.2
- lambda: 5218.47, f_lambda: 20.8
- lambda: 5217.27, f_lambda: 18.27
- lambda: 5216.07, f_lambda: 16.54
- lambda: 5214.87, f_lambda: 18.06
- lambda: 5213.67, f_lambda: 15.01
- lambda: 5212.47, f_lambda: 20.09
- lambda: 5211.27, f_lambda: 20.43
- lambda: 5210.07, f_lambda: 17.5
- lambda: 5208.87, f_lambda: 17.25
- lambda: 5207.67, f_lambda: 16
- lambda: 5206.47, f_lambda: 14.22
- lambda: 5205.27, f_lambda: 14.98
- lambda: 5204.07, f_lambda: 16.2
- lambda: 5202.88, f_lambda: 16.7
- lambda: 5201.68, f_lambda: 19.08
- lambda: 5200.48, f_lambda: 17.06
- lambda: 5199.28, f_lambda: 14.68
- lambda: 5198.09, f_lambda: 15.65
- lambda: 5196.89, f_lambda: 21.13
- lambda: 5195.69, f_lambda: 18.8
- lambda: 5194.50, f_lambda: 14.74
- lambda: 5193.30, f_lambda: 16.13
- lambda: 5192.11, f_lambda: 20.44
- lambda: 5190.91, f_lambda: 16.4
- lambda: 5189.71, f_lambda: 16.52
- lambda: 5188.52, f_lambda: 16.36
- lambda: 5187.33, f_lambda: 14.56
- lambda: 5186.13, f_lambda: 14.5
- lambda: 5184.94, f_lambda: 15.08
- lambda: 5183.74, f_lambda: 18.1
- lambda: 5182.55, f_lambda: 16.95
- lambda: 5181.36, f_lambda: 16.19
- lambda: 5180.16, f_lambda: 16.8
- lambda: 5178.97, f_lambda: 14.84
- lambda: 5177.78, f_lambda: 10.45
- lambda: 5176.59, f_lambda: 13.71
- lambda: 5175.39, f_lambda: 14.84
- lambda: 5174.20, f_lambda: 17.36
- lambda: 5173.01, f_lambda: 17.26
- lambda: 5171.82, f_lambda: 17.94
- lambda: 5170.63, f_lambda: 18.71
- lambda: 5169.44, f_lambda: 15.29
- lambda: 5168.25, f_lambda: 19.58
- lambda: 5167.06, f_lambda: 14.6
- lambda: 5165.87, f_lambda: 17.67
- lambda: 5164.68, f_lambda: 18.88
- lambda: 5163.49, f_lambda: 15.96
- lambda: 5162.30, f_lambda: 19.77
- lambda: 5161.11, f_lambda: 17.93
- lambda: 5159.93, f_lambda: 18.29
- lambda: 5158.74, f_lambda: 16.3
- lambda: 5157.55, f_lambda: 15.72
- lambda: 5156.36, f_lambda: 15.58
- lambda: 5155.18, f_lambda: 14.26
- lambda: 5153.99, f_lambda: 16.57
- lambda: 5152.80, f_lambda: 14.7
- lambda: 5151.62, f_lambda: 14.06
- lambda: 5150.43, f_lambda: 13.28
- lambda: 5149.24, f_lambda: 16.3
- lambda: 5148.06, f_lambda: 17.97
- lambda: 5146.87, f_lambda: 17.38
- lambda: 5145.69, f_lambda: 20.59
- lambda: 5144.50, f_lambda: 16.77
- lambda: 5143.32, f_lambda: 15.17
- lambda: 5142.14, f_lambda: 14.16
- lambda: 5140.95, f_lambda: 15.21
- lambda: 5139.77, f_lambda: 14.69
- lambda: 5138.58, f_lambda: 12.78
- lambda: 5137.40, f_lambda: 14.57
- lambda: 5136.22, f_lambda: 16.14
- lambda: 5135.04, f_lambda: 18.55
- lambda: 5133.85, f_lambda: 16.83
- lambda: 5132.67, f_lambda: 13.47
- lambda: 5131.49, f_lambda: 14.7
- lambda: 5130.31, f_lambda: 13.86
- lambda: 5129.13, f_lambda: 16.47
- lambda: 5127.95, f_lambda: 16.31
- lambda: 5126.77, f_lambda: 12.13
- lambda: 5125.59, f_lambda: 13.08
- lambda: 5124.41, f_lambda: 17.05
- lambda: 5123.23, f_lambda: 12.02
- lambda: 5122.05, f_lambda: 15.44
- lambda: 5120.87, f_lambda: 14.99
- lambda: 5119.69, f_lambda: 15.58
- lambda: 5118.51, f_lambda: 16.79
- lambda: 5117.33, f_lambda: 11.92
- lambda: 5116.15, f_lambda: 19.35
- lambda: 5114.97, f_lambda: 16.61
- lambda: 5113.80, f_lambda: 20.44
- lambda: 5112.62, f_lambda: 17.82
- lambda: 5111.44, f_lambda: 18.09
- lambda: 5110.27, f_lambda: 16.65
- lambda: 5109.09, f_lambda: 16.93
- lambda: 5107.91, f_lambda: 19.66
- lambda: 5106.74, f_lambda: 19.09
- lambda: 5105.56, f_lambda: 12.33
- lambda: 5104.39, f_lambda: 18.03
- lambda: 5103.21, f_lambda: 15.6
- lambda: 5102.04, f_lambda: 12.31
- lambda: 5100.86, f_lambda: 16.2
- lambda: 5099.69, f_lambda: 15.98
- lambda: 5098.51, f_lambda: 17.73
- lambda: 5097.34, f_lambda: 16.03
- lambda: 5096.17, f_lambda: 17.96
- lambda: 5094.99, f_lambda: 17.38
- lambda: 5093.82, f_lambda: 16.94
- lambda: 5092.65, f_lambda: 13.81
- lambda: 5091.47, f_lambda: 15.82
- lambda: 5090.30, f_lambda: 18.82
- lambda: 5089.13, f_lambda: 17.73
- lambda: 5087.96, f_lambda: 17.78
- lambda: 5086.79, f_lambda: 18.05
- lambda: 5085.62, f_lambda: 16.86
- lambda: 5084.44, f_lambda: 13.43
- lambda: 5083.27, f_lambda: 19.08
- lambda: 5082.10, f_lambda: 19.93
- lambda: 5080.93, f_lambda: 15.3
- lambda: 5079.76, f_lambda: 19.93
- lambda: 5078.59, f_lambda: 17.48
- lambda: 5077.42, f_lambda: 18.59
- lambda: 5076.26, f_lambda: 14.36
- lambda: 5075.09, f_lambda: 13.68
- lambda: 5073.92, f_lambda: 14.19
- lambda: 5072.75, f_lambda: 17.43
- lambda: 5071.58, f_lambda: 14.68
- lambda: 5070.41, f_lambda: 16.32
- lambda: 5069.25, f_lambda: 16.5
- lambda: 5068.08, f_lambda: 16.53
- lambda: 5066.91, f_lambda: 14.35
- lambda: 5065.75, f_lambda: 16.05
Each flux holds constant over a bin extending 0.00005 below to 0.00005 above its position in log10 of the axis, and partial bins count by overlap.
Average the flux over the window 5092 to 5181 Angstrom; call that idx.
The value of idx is 16.1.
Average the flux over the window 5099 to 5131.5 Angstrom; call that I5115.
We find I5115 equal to 15.9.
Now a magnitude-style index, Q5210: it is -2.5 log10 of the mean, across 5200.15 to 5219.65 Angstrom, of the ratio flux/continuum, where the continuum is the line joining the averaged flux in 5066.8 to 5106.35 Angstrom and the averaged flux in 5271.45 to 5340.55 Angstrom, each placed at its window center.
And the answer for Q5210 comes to -0.04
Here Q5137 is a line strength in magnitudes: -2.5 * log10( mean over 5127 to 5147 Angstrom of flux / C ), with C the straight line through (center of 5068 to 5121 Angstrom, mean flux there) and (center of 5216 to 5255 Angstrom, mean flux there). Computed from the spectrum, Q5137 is 0.08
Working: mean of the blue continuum 16.7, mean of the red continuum 17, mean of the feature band 15.6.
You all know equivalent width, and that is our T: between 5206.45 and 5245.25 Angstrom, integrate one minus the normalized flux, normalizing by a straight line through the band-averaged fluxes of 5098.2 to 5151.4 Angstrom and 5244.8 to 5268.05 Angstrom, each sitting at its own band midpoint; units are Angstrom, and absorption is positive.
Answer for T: -3.0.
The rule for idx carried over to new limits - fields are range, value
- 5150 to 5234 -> 16.8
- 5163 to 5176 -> 17.1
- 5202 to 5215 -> 17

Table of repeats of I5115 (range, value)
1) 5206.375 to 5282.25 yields 17.4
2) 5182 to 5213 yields 16.9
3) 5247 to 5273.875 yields 16.4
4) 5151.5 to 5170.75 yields 16.7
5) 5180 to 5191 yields 16.1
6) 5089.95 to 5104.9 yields 16.3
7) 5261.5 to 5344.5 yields 17.1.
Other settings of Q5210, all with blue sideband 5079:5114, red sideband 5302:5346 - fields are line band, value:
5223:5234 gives -0.03 mag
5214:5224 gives -0.06 mag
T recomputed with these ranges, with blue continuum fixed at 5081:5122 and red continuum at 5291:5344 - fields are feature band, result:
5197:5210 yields 0.3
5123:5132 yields 1.2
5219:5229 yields -0.3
